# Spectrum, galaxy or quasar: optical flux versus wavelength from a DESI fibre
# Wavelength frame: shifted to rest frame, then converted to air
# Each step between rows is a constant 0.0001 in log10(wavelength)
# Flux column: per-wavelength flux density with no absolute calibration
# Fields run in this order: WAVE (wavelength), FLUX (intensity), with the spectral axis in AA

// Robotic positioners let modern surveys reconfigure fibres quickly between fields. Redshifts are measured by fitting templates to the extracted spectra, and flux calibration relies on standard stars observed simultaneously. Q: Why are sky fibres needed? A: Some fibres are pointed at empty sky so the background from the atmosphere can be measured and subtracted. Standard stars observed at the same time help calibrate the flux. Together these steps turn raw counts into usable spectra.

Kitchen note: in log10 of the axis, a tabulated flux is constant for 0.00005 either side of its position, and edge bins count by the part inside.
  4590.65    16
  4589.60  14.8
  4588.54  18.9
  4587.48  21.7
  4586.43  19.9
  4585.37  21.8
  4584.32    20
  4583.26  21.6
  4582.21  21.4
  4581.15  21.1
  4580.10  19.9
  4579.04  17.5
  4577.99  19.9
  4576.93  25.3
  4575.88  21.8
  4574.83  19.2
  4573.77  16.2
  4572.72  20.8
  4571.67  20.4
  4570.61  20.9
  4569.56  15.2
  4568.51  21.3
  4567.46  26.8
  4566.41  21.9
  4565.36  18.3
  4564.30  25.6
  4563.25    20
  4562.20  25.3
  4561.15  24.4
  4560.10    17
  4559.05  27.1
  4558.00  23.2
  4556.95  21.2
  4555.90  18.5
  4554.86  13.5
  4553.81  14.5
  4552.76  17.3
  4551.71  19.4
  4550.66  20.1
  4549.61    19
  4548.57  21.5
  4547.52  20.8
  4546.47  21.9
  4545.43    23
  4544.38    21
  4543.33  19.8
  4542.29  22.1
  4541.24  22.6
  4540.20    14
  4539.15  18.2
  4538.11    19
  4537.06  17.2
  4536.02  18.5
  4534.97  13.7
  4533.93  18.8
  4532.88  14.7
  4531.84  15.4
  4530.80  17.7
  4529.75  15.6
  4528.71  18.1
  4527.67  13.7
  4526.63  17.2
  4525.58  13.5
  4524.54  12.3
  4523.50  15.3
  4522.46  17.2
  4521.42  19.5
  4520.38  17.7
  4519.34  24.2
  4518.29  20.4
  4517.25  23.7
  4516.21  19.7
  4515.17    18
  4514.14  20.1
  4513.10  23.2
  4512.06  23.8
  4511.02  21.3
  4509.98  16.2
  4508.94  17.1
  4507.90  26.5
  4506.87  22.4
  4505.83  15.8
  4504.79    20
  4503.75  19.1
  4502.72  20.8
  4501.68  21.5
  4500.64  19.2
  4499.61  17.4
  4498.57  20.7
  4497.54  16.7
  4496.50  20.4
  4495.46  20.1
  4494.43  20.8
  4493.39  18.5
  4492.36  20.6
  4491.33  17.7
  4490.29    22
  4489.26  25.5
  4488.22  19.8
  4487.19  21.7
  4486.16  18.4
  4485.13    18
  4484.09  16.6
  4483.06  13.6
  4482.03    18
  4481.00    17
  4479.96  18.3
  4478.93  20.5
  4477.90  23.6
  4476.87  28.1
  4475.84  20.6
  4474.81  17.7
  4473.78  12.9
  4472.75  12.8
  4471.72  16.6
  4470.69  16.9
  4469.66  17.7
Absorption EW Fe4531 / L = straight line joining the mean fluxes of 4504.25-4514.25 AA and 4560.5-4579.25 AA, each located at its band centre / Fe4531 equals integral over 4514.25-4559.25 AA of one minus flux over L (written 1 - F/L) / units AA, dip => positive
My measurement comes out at 5.0 AA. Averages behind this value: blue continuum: 20.6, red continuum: 21.2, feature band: 18.6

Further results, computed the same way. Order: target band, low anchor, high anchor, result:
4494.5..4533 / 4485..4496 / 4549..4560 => 2.2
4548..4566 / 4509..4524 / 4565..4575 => -0.2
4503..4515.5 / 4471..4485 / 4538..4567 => -0.8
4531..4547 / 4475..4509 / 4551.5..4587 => 1.3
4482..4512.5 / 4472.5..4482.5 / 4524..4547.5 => -1.7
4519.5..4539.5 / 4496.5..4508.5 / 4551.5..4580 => 3.6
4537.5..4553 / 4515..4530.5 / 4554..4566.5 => -0.2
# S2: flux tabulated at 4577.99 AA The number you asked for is 19.9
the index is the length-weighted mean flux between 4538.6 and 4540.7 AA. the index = 16.2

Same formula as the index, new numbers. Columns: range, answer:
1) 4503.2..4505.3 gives 19.6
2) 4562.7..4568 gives 22.5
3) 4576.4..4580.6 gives 20.6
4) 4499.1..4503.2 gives 19.7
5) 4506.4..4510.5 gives 20.5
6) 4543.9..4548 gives 21.7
